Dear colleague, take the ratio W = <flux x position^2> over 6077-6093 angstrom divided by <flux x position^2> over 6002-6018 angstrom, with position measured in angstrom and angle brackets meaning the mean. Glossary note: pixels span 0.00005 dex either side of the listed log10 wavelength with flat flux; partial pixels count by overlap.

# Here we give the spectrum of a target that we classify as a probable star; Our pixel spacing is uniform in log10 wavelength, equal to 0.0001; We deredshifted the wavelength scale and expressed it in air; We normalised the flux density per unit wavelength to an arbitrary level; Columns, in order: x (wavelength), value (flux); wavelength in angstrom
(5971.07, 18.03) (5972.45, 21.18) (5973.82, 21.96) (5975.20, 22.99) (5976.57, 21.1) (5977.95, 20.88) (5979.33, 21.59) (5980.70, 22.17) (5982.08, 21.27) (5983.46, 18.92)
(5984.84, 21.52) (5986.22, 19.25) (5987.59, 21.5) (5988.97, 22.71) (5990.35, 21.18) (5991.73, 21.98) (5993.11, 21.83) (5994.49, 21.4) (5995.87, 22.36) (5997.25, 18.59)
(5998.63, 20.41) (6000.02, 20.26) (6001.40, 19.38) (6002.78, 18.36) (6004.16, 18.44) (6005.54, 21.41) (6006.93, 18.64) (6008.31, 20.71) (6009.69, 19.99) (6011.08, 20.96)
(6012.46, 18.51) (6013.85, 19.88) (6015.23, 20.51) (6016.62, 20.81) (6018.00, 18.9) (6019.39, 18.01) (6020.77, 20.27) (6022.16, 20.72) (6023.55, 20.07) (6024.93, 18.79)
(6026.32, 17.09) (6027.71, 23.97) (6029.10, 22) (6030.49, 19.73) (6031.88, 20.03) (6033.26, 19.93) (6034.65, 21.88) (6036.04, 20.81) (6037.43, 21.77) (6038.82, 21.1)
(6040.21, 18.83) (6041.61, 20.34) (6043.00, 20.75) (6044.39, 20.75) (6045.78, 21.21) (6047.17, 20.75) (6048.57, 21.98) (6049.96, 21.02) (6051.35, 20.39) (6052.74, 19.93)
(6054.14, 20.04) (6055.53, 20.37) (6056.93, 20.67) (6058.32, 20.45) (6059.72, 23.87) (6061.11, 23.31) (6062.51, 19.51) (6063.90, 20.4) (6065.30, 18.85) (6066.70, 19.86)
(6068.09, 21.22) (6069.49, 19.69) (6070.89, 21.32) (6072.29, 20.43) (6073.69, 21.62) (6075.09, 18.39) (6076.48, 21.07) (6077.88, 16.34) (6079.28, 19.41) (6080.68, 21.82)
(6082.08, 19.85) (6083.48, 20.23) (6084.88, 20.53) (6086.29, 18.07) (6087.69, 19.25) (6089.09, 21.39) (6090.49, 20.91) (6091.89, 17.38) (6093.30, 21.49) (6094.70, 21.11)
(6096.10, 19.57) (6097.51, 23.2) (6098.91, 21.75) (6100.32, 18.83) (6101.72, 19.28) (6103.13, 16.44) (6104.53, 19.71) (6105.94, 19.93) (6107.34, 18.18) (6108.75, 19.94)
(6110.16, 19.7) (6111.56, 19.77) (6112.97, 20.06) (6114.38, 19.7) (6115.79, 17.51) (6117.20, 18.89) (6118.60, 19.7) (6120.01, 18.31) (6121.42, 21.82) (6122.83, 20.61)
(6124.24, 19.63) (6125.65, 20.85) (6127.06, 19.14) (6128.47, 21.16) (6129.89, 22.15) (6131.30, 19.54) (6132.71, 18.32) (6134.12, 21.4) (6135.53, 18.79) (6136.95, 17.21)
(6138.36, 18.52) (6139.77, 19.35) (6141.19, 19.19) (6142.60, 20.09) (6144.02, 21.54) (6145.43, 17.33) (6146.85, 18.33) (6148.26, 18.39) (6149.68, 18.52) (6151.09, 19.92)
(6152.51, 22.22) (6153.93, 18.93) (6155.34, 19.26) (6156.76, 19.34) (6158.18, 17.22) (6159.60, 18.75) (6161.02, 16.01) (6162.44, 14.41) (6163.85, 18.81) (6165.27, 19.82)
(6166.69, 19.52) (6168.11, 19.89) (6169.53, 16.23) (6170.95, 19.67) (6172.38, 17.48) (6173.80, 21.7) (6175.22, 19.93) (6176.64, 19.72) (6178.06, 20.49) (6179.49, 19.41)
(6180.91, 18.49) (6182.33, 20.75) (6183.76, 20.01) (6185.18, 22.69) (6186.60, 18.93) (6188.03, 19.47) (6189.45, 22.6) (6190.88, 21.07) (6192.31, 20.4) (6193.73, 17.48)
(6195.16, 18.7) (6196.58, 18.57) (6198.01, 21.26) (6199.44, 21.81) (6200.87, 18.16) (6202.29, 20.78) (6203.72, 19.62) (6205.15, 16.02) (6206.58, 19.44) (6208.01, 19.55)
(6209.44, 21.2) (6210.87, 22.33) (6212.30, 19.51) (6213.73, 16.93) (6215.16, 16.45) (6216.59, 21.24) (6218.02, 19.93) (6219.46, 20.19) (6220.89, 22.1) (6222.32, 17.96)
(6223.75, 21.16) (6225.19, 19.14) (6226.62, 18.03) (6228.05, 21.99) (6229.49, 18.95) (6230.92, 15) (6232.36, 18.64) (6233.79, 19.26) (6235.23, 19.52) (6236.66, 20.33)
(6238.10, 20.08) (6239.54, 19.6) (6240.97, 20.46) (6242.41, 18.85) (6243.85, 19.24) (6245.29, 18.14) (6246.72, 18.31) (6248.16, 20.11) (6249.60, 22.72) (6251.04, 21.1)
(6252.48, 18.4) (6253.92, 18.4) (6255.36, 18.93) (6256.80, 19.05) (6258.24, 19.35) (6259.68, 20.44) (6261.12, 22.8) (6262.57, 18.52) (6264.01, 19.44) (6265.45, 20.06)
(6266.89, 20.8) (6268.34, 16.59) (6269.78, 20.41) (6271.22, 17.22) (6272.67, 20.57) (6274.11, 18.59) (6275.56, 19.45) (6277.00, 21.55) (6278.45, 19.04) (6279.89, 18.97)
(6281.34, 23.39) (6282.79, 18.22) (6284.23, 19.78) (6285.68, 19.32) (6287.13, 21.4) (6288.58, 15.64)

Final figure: 1.02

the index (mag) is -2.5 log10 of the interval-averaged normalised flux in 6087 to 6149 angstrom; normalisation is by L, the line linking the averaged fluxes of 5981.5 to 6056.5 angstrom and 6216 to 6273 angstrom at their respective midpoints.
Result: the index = 0.020 mag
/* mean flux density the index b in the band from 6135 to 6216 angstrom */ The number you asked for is 19.3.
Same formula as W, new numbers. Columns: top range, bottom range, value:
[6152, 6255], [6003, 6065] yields 1.01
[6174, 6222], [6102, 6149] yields 1.05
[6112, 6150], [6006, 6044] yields 1.00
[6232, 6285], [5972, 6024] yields 1.04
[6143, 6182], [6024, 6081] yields 0.96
